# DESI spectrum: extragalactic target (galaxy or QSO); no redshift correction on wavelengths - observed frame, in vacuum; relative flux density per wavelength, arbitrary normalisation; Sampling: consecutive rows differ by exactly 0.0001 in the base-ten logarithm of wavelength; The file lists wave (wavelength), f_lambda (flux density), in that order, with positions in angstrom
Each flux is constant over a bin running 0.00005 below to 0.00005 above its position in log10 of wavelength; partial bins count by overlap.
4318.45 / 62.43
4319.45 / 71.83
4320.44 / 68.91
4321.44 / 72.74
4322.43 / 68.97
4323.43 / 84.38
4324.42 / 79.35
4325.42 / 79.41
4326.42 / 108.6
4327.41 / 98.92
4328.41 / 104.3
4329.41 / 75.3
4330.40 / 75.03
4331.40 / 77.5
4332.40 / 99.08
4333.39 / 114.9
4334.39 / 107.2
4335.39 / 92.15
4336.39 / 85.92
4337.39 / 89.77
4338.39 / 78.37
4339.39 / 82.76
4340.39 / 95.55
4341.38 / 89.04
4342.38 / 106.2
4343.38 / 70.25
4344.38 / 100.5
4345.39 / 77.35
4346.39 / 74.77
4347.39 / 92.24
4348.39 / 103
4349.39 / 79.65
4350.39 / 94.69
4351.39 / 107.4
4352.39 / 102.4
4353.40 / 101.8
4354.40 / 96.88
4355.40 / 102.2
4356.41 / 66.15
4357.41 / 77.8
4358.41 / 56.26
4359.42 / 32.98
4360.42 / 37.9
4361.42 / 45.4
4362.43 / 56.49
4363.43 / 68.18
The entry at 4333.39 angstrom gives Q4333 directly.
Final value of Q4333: 114.9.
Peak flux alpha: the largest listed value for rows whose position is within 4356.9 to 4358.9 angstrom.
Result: 77.8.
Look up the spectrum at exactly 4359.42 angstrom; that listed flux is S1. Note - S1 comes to 32.98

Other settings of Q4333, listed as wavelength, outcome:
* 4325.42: 79.41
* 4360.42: 37.9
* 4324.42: 79.35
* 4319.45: 71.83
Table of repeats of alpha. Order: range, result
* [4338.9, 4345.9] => 106.2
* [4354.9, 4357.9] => 102.2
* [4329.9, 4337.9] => 114.9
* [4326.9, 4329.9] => 104.3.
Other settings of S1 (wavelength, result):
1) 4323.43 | 84.38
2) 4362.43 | 56.49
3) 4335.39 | 92.15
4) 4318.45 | 62.43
